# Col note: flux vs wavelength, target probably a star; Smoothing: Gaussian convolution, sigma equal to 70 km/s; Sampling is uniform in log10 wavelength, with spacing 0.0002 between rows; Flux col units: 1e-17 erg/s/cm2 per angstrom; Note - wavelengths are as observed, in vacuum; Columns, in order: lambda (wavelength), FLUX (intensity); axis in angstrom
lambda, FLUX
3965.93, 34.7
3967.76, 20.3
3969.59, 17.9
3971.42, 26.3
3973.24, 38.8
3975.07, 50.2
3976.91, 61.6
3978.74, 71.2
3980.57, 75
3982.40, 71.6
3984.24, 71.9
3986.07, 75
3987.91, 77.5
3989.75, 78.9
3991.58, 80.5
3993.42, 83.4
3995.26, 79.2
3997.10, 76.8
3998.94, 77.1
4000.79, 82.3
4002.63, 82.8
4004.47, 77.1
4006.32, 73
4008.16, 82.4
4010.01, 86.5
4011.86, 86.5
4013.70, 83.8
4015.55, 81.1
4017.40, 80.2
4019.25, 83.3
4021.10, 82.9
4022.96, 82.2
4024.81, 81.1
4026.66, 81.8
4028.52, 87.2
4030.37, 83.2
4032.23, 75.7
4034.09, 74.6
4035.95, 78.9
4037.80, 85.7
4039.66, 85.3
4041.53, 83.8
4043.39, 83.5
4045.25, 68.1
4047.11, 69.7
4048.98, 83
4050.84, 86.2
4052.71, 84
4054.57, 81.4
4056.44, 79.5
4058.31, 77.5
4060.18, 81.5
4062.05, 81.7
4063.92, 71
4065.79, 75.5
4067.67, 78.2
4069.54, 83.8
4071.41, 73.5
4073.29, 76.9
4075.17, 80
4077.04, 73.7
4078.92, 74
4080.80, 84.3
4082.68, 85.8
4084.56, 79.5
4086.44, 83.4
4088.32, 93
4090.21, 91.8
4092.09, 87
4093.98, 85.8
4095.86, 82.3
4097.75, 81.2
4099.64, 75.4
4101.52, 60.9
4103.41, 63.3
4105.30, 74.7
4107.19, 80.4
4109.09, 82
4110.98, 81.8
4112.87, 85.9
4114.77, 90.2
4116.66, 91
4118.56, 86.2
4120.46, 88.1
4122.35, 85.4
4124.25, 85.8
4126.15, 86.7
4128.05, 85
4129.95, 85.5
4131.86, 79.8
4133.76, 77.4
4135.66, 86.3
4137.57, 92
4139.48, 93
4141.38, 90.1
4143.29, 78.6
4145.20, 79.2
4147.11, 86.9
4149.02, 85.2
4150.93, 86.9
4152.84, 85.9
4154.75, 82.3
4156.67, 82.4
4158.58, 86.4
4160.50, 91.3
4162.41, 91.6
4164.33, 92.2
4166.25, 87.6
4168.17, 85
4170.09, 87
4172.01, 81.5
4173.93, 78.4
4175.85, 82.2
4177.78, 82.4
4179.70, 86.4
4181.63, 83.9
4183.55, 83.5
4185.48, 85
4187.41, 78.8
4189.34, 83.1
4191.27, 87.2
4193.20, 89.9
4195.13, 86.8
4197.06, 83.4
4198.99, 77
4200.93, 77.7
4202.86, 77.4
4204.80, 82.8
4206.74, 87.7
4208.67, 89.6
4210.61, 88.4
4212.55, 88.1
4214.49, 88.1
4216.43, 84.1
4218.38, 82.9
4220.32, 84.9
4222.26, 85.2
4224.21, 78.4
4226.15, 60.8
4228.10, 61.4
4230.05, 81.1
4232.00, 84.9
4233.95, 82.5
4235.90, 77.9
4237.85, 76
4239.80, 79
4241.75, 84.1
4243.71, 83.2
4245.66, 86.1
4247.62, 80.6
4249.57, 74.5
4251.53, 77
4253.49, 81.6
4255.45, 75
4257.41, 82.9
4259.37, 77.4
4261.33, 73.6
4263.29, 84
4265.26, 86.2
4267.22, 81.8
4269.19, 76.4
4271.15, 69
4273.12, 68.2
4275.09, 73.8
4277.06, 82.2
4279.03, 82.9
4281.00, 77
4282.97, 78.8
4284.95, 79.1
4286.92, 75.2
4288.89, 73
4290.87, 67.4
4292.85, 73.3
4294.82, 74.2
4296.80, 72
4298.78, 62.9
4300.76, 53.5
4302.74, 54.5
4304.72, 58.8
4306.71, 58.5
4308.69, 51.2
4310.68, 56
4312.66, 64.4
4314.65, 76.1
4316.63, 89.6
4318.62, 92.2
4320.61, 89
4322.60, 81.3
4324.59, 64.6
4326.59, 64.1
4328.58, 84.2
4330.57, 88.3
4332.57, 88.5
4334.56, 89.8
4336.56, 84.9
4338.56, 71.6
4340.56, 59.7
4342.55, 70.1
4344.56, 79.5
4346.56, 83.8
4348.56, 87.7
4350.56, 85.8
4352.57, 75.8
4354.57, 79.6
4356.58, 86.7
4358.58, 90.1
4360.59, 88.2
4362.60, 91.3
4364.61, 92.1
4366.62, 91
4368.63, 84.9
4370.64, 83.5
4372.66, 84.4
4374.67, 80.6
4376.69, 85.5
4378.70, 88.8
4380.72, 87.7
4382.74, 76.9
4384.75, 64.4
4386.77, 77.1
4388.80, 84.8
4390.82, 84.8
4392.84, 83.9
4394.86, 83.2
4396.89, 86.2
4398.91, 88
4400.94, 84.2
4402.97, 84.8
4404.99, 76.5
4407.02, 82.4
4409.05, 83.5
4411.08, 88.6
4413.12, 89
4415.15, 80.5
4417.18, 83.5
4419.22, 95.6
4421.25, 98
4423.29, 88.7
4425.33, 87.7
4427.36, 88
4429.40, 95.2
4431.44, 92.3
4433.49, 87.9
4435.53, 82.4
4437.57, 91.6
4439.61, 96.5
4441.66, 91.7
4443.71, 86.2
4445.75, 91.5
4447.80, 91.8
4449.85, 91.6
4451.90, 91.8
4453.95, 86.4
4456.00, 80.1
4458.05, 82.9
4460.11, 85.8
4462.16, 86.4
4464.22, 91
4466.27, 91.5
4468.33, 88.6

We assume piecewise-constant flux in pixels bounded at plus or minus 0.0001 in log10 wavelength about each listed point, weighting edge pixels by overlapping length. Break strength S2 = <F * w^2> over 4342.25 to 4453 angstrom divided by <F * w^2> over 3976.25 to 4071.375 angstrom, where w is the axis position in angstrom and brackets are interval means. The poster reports 1.30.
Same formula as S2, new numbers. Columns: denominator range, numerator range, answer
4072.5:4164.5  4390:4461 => 1.21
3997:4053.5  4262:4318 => 1.00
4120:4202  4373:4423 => 1.11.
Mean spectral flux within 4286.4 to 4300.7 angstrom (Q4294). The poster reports 69.9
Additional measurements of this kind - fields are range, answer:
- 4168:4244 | 82.1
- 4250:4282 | 78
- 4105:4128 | 85.1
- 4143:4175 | 85.3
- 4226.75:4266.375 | 79.3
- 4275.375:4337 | 73.7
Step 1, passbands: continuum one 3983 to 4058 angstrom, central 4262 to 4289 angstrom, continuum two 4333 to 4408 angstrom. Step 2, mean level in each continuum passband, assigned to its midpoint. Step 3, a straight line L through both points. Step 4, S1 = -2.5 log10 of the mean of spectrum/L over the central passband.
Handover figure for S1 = 0.06 mag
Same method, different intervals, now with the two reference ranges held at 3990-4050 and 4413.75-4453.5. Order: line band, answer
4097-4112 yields 0.106 mag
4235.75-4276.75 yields 0.099 mag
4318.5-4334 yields 0.084 mag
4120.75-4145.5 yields -0.025 mag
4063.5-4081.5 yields 0.065 mag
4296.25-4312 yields 0.439 mag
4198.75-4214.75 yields 0.009 mag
